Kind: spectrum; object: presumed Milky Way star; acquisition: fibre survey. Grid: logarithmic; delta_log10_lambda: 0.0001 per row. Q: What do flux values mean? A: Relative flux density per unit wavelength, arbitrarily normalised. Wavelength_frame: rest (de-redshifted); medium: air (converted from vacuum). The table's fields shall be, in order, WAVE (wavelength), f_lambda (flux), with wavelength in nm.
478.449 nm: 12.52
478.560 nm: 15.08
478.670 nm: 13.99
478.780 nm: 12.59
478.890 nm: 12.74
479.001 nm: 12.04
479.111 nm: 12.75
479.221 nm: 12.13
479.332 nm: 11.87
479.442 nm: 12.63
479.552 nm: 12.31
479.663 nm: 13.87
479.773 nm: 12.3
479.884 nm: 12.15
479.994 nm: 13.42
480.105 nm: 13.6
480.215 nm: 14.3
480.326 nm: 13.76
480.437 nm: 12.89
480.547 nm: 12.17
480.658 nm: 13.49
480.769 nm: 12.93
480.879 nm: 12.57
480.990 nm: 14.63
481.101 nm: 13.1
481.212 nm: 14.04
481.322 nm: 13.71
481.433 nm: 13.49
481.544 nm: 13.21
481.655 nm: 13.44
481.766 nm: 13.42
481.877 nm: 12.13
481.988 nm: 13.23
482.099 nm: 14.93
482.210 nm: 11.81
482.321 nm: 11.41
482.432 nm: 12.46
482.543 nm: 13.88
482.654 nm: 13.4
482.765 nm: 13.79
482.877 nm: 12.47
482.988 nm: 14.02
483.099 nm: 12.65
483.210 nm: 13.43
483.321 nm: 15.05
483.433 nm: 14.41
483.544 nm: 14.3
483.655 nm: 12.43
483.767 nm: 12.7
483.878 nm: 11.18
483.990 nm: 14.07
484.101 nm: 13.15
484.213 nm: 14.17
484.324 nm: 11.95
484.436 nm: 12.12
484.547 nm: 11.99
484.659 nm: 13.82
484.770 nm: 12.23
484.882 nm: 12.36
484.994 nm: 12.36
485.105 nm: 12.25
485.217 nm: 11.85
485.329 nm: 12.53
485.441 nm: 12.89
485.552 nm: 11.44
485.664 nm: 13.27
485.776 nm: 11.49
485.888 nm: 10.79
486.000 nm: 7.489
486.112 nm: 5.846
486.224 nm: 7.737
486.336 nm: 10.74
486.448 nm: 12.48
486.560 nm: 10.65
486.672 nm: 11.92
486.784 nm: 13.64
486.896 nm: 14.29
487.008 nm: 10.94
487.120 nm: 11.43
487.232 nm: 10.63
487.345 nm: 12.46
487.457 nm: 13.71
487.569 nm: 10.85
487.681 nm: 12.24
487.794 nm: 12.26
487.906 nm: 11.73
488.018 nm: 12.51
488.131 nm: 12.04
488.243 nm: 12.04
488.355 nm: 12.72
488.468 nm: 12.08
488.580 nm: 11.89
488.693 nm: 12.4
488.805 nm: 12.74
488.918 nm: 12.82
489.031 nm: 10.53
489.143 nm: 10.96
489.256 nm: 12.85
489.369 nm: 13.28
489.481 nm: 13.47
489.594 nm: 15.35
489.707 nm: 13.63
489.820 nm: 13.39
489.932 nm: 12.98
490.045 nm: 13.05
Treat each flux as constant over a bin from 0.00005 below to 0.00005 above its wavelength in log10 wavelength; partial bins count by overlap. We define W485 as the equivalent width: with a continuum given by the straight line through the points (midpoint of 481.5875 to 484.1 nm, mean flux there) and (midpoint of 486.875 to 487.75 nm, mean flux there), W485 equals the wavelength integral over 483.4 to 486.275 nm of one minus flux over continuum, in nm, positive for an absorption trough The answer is 0.168 nm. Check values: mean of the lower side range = 13.2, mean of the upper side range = 12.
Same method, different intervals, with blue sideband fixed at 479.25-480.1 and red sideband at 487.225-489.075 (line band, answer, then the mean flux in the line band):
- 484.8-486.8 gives 0.18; 11.2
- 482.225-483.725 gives -0.10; 13.3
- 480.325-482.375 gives -0.10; 13.2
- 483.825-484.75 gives -0.03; 12.8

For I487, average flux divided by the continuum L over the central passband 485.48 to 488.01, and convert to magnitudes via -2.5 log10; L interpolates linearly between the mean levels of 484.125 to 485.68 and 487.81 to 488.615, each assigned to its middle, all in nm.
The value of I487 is 0.09 mag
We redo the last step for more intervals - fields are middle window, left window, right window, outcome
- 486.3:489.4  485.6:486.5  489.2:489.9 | -0.028 mag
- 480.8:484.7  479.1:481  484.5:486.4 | -0.096 mag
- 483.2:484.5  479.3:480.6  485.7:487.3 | -0.138 mag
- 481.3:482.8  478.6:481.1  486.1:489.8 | -0.035 mag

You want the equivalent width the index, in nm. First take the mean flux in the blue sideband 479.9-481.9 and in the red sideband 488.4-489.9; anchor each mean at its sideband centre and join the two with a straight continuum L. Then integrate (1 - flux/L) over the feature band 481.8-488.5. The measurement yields 0.385 nm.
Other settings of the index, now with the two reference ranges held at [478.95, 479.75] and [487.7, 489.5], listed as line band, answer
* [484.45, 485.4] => 0.00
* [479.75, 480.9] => -0.06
